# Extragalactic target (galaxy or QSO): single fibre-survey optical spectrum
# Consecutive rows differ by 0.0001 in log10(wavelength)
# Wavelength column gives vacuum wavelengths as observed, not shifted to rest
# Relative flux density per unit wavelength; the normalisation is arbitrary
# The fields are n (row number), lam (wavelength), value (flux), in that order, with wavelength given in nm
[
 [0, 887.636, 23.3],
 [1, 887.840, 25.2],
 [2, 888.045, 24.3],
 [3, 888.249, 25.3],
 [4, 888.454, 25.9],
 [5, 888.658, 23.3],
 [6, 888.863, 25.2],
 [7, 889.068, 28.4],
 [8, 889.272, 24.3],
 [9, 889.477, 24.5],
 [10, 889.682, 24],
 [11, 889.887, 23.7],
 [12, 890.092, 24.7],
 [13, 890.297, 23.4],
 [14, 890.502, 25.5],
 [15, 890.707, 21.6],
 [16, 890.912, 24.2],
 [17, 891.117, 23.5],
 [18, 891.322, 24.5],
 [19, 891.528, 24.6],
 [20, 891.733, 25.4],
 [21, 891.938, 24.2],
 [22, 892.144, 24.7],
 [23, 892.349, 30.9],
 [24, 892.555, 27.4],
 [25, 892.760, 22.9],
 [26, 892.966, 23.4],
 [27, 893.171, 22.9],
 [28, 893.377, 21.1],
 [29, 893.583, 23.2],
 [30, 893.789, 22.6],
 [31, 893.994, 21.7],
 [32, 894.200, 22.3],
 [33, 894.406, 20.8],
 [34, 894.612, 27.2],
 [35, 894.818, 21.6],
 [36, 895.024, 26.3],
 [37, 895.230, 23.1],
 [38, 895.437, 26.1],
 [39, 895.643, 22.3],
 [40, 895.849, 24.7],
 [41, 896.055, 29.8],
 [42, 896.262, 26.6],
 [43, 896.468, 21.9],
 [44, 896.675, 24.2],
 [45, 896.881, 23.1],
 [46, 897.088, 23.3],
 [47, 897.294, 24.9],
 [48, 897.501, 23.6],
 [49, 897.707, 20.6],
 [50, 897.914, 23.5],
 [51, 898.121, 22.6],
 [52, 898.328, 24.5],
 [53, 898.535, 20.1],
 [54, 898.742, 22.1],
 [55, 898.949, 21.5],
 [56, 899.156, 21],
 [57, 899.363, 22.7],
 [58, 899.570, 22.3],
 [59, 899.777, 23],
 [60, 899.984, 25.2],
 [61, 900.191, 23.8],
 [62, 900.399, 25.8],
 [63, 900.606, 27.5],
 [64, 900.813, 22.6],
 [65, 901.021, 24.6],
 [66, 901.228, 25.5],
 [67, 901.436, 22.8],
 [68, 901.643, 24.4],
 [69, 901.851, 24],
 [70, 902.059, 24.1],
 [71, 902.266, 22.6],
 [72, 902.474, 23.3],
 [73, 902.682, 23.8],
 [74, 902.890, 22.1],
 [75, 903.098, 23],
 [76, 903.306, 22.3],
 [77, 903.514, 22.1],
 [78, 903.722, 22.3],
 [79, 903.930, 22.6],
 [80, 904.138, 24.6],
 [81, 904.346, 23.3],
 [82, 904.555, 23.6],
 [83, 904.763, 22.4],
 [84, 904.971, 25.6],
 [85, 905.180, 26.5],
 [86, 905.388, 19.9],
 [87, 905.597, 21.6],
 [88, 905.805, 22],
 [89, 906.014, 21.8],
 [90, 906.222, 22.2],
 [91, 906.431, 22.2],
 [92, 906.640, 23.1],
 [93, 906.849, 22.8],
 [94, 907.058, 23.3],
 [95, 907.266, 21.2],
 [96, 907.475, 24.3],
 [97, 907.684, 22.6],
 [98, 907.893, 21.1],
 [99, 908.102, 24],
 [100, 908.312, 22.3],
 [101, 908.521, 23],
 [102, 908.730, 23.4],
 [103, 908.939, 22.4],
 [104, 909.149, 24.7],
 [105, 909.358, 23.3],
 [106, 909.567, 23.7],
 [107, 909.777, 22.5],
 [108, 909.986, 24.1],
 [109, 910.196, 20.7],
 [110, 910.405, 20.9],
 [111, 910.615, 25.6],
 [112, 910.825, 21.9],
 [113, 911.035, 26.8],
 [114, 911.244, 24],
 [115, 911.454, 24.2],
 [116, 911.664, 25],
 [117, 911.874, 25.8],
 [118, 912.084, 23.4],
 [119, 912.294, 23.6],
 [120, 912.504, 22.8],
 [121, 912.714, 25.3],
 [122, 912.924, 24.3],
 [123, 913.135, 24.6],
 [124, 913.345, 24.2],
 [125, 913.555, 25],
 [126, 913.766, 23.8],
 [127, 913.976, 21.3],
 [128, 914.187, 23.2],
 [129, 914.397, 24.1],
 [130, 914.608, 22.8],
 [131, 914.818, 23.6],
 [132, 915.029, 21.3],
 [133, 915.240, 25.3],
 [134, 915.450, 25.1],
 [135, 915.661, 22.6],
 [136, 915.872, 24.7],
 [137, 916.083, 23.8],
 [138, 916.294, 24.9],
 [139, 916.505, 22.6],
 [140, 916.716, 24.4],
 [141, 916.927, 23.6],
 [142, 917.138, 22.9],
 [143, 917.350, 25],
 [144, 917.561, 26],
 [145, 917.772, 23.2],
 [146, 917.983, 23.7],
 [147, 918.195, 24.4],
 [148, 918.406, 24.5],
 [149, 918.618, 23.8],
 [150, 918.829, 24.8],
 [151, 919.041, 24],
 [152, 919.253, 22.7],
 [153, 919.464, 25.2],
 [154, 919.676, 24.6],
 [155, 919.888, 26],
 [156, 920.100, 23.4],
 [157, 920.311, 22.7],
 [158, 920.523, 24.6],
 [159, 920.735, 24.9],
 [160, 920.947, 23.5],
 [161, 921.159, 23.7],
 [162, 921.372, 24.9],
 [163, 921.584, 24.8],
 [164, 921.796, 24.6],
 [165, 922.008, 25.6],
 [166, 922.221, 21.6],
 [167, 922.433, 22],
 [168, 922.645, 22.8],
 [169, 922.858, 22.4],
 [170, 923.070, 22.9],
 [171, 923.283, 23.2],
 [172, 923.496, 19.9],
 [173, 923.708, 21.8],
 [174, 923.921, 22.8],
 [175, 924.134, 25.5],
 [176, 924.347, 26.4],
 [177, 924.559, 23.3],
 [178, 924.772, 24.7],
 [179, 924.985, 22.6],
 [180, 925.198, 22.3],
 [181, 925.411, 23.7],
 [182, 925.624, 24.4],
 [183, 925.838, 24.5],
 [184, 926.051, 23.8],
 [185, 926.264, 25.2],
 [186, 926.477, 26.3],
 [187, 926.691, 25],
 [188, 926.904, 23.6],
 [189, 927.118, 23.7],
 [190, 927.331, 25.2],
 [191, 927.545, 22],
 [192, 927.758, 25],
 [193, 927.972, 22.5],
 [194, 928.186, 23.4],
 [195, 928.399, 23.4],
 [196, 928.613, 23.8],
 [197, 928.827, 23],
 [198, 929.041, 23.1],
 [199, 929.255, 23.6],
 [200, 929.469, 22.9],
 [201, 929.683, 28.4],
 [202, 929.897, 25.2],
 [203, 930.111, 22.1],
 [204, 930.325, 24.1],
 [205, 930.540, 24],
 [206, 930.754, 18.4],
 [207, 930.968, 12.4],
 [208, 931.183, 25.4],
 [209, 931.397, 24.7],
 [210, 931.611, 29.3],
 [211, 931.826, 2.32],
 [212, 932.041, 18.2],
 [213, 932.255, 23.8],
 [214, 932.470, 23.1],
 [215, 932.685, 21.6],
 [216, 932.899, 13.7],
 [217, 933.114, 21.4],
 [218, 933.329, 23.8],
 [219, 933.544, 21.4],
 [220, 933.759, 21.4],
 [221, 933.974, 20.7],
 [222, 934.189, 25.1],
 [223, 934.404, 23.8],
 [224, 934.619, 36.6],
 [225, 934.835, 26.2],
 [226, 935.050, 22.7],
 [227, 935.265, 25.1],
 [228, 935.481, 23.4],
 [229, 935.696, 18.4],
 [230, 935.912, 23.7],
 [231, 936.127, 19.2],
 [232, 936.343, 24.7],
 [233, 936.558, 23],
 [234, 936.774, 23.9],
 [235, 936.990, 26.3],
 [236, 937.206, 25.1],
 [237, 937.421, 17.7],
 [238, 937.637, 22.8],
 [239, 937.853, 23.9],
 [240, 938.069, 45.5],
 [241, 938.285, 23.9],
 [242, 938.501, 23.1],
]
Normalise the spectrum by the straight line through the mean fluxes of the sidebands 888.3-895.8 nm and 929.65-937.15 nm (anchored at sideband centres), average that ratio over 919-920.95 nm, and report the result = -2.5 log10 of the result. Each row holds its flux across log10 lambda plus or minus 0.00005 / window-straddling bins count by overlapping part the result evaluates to -0.05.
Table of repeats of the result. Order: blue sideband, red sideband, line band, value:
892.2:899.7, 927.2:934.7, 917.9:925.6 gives -0.04 mag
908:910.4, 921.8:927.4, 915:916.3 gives -0.03 mag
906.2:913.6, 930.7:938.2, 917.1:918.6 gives -0.05 mag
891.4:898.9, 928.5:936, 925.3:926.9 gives -0.09 mag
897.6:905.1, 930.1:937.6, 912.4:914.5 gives -0.05 mag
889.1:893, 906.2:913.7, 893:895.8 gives 0.06 mag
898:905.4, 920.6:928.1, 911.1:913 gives -0.04 mag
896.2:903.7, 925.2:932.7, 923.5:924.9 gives -0.04 mag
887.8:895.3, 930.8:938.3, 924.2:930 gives -0.04 mag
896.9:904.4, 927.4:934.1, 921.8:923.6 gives -0.02 mag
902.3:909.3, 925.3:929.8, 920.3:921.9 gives -0.02 mag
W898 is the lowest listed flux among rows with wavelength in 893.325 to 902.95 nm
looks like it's 20.1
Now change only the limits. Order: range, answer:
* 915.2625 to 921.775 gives 22.6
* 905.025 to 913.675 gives 19.9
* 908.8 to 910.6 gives 20.7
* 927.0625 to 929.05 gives 22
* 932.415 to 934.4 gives 13.7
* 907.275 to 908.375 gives 21.1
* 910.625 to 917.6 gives 21.3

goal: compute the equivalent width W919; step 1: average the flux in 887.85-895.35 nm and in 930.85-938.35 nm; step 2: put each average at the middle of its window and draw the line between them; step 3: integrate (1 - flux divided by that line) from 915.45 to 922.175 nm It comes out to -0.21 nm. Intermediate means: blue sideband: 24.3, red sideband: 23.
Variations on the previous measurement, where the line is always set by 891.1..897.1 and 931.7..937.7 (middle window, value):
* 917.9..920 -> -0.131 nm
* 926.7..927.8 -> -0.069 nm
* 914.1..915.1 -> 0.005 nm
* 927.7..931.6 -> -0.142 nm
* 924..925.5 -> -0.093 nm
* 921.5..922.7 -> -0.042 nm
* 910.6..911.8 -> -0.061 nm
